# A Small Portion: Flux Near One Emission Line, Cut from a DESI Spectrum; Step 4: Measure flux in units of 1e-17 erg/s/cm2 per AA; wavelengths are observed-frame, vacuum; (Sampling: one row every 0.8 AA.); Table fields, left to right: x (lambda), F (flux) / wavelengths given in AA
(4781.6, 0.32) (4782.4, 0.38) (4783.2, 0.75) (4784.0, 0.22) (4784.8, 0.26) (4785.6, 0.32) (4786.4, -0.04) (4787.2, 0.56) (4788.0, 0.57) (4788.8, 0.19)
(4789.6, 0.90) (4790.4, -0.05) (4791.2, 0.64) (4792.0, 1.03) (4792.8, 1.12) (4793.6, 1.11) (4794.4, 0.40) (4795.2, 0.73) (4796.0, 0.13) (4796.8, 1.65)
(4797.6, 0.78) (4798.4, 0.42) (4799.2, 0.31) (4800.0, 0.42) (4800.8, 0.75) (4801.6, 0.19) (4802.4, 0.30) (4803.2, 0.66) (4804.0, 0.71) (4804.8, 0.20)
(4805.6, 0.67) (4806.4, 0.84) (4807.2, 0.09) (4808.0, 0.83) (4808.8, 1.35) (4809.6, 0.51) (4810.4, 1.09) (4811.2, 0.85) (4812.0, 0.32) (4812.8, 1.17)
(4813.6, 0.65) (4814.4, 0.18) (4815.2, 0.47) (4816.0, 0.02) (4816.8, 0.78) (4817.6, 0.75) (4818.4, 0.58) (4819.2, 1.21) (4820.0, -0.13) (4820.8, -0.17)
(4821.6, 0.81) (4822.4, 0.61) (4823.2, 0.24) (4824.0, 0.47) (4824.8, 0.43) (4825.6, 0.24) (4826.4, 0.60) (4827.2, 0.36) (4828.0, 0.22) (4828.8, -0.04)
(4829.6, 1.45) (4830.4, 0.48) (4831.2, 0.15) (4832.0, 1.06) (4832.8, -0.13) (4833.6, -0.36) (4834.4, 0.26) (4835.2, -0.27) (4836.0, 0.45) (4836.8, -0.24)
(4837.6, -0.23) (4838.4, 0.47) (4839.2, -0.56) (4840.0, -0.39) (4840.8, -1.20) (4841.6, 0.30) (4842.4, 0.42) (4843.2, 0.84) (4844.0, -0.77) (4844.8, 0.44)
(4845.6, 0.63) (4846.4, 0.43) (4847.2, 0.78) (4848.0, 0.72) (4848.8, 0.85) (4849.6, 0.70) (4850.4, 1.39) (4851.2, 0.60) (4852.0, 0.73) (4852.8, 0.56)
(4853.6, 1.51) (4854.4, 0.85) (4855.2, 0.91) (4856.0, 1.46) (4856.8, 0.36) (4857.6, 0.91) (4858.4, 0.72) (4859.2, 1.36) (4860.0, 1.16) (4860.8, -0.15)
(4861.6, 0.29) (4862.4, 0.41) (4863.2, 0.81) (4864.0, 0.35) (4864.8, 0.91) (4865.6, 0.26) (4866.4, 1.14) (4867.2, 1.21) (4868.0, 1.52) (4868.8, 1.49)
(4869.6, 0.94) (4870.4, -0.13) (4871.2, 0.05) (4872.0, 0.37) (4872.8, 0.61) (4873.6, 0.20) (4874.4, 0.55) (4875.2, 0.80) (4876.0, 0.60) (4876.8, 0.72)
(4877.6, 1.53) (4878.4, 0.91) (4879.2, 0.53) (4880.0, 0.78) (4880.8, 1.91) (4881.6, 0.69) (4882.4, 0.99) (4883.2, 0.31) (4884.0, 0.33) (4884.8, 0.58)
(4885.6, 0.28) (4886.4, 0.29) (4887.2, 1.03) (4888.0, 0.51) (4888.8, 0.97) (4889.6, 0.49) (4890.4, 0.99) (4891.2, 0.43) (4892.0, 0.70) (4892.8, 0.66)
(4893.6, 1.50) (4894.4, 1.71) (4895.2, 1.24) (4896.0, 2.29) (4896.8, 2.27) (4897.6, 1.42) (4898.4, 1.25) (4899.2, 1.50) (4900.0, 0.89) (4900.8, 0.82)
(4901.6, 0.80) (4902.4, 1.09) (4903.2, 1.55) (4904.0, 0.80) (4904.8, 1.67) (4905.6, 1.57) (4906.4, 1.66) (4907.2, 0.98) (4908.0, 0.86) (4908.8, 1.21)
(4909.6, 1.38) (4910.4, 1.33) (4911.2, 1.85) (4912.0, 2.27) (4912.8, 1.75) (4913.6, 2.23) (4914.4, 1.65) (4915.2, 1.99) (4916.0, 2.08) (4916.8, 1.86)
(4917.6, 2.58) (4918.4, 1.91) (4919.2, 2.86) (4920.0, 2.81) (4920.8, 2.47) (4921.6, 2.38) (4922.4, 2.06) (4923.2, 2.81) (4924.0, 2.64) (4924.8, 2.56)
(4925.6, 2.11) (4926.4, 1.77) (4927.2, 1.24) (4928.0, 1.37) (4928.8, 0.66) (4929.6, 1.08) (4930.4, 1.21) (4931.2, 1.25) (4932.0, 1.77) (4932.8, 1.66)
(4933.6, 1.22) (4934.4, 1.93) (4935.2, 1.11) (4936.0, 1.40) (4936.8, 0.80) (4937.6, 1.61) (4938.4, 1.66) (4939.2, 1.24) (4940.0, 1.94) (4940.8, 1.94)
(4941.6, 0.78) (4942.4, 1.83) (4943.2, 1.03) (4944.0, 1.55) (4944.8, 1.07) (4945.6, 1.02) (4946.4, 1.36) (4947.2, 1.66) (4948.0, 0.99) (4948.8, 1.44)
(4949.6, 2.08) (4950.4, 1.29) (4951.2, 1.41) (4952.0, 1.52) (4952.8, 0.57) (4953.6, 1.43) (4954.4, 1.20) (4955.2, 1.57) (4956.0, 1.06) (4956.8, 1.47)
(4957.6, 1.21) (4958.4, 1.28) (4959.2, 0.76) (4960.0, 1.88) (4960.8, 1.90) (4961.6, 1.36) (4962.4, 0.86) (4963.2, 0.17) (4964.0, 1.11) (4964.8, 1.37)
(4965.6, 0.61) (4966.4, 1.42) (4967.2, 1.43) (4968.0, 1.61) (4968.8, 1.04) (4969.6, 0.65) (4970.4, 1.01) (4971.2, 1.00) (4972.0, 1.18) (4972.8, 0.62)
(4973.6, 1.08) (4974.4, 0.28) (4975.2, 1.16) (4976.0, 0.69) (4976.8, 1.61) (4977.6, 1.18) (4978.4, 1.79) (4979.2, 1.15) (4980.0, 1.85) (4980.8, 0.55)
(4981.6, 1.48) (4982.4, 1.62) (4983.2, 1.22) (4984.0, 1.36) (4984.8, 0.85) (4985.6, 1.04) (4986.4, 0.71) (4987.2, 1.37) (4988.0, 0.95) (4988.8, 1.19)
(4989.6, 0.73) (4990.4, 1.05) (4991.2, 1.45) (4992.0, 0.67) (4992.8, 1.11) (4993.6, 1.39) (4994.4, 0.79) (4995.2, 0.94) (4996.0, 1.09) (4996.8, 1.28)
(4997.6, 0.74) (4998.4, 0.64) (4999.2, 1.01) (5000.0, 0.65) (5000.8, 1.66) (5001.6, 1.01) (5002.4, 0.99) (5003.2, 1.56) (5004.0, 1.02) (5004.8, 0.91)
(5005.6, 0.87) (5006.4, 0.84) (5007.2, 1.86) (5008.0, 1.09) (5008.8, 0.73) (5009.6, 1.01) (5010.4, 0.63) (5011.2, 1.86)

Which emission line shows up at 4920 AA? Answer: Ly-alpha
